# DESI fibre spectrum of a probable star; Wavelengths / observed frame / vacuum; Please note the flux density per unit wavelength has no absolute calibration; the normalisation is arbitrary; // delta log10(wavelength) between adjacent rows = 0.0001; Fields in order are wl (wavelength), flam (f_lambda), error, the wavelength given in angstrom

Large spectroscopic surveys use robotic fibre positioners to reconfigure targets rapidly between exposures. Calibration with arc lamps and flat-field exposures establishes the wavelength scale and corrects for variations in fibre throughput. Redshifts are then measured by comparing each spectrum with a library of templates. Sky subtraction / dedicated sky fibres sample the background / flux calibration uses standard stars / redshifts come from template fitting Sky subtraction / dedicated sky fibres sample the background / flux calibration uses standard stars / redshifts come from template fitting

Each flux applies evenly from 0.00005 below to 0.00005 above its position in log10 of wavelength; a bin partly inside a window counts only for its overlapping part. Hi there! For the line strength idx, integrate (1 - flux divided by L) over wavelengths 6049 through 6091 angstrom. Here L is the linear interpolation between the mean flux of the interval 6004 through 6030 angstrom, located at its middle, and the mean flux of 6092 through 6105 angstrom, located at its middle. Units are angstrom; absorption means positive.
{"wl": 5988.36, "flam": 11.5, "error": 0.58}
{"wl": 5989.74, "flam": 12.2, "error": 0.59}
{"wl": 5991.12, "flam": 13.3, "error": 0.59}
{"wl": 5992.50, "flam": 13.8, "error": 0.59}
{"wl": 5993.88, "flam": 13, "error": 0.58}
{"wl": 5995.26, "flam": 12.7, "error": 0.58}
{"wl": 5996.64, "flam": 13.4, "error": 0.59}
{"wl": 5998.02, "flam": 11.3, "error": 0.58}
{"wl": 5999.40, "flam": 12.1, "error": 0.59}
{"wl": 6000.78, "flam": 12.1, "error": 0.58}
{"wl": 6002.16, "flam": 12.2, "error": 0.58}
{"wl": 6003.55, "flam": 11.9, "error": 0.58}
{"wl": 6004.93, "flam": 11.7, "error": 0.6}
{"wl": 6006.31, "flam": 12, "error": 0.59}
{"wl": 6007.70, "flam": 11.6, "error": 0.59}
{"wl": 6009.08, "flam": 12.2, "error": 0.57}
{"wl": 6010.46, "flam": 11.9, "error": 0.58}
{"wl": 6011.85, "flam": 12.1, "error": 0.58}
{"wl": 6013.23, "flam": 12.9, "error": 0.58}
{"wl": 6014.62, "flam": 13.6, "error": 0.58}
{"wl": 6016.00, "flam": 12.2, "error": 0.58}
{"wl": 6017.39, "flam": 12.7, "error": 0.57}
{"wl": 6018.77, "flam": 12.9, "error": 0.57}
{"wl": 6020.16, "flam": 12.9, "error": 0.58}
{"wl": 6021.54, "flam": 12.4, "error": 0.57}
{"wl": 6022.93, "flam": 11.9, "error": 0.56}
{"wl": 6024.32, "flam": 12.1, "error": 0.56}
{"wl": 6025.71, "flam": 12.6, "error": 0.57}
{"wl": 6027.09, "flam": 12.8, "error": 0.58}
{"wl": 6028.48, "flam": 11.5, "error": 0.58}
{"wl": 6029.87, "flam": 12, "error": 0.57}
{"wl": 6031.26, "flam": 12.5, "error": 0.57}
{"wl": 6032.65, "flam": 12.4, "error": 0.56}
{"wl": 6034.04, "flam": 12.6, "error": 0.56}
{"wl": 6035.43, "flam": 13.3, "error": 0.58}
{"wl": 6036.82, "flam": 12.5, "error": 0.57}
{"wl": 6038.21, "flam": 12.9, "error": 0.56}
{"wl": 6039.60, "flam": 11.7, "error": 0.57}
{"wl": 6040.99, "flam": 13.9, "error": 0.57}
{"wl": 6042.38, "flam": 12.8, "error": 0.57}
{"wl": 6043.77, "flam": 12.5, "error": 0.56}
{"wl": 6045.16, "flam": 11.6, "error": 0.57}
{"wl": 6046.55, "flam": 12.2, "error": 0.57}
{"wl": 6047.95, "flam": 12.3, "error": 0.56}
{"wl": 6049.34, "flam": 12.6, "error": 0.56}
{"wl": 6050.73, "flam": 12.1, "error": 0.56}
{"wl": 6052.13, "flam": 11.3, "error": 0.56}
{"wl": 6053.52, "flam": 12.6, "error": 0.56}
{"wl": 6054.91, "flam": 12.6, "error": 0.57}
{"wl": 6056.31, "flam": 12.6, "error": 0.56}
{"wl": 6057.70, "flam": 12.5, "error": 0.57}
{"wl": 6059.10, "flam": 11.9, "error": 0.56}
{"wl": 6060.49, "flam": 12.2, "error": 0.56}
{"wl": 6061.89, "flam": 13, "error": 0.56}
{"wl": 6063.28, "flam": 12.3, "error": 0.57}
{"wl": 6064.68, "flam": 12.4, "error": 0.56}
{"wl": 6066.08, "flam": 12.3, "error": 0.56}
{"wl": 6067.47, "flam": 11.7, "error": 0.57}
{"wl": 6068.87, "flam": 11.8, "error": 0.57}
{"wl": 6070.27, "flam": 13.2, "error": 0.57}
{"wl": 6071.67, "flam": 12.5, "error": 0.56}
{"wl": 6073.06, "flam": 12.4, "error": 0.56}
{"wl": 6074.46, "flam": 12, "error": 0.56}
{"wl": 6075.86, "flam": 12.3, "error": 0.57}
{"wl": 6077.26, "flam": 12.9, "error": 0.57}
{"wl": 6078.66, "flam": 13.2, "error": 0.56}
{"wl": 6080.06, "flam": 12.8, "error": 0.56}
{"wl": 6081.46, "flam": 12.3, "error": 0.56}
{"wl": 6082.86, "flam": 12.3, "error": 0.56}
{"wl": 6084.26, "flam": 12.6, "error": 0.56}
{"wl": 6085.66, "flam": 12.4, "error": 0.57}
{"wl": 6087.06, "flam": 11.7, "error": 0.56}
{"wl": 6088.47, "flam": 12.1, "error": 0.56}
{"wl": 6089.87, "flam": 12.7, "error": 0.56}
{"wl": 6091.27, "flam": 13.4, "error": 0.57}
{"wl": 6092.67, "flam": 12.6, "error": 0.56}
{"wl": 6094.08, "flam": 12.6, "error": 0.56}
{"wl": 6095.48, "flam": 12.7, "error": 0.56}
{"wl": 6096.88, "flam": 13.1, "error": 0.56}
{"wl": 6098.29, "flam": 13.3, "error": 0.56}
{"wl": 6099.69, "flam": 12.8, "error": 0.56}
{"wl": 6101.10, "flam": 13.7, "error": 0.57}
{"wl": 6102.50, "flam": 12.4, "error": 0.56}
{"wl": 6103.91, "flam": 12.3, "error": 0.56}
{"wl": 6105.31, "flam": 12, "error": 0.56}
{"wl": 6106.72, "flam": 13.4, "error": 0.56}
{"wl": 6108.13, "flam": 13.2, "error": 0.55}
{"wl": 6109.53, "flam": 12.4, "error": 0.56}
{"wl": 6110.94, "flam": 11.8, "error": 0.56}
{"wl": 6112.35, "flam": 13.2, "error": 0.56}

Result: 0.8 angstrom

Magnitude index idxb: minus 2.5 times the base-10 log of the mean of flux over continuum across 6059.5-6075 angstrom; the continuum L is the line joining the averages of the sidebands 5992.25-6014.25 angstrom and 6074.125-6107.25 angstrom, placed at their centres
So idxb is 0.02 mag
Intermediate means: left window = 12.3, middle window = 12.3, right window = 12.7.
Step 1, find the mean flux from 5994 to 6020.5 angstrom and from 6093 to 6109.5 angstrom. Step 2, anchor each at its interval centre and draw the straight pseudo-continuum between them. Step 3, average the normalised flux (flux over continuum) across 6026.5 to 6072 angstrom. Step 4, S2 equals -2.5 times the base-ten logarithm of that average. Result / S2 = 0.01 mag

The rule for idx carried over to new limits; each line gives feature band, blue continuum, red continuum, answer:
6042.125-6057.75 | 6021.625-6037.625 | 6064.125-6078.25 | 0.1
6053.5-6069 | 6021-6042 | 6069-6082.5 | 0.3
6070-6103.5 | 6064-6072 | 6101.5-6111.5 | -0.6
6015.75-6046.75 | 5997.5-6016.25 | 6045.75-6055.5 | -0.7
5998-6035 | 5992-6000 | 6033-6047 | 1.1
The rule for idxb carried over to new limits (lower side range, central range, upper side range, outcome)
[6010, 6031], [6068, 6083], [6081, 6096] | -0.003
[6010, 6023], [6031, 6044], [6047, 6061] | -0.027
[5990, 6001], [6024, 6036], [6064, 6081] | 0.016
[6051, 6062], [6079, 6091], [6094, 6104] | 0.024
